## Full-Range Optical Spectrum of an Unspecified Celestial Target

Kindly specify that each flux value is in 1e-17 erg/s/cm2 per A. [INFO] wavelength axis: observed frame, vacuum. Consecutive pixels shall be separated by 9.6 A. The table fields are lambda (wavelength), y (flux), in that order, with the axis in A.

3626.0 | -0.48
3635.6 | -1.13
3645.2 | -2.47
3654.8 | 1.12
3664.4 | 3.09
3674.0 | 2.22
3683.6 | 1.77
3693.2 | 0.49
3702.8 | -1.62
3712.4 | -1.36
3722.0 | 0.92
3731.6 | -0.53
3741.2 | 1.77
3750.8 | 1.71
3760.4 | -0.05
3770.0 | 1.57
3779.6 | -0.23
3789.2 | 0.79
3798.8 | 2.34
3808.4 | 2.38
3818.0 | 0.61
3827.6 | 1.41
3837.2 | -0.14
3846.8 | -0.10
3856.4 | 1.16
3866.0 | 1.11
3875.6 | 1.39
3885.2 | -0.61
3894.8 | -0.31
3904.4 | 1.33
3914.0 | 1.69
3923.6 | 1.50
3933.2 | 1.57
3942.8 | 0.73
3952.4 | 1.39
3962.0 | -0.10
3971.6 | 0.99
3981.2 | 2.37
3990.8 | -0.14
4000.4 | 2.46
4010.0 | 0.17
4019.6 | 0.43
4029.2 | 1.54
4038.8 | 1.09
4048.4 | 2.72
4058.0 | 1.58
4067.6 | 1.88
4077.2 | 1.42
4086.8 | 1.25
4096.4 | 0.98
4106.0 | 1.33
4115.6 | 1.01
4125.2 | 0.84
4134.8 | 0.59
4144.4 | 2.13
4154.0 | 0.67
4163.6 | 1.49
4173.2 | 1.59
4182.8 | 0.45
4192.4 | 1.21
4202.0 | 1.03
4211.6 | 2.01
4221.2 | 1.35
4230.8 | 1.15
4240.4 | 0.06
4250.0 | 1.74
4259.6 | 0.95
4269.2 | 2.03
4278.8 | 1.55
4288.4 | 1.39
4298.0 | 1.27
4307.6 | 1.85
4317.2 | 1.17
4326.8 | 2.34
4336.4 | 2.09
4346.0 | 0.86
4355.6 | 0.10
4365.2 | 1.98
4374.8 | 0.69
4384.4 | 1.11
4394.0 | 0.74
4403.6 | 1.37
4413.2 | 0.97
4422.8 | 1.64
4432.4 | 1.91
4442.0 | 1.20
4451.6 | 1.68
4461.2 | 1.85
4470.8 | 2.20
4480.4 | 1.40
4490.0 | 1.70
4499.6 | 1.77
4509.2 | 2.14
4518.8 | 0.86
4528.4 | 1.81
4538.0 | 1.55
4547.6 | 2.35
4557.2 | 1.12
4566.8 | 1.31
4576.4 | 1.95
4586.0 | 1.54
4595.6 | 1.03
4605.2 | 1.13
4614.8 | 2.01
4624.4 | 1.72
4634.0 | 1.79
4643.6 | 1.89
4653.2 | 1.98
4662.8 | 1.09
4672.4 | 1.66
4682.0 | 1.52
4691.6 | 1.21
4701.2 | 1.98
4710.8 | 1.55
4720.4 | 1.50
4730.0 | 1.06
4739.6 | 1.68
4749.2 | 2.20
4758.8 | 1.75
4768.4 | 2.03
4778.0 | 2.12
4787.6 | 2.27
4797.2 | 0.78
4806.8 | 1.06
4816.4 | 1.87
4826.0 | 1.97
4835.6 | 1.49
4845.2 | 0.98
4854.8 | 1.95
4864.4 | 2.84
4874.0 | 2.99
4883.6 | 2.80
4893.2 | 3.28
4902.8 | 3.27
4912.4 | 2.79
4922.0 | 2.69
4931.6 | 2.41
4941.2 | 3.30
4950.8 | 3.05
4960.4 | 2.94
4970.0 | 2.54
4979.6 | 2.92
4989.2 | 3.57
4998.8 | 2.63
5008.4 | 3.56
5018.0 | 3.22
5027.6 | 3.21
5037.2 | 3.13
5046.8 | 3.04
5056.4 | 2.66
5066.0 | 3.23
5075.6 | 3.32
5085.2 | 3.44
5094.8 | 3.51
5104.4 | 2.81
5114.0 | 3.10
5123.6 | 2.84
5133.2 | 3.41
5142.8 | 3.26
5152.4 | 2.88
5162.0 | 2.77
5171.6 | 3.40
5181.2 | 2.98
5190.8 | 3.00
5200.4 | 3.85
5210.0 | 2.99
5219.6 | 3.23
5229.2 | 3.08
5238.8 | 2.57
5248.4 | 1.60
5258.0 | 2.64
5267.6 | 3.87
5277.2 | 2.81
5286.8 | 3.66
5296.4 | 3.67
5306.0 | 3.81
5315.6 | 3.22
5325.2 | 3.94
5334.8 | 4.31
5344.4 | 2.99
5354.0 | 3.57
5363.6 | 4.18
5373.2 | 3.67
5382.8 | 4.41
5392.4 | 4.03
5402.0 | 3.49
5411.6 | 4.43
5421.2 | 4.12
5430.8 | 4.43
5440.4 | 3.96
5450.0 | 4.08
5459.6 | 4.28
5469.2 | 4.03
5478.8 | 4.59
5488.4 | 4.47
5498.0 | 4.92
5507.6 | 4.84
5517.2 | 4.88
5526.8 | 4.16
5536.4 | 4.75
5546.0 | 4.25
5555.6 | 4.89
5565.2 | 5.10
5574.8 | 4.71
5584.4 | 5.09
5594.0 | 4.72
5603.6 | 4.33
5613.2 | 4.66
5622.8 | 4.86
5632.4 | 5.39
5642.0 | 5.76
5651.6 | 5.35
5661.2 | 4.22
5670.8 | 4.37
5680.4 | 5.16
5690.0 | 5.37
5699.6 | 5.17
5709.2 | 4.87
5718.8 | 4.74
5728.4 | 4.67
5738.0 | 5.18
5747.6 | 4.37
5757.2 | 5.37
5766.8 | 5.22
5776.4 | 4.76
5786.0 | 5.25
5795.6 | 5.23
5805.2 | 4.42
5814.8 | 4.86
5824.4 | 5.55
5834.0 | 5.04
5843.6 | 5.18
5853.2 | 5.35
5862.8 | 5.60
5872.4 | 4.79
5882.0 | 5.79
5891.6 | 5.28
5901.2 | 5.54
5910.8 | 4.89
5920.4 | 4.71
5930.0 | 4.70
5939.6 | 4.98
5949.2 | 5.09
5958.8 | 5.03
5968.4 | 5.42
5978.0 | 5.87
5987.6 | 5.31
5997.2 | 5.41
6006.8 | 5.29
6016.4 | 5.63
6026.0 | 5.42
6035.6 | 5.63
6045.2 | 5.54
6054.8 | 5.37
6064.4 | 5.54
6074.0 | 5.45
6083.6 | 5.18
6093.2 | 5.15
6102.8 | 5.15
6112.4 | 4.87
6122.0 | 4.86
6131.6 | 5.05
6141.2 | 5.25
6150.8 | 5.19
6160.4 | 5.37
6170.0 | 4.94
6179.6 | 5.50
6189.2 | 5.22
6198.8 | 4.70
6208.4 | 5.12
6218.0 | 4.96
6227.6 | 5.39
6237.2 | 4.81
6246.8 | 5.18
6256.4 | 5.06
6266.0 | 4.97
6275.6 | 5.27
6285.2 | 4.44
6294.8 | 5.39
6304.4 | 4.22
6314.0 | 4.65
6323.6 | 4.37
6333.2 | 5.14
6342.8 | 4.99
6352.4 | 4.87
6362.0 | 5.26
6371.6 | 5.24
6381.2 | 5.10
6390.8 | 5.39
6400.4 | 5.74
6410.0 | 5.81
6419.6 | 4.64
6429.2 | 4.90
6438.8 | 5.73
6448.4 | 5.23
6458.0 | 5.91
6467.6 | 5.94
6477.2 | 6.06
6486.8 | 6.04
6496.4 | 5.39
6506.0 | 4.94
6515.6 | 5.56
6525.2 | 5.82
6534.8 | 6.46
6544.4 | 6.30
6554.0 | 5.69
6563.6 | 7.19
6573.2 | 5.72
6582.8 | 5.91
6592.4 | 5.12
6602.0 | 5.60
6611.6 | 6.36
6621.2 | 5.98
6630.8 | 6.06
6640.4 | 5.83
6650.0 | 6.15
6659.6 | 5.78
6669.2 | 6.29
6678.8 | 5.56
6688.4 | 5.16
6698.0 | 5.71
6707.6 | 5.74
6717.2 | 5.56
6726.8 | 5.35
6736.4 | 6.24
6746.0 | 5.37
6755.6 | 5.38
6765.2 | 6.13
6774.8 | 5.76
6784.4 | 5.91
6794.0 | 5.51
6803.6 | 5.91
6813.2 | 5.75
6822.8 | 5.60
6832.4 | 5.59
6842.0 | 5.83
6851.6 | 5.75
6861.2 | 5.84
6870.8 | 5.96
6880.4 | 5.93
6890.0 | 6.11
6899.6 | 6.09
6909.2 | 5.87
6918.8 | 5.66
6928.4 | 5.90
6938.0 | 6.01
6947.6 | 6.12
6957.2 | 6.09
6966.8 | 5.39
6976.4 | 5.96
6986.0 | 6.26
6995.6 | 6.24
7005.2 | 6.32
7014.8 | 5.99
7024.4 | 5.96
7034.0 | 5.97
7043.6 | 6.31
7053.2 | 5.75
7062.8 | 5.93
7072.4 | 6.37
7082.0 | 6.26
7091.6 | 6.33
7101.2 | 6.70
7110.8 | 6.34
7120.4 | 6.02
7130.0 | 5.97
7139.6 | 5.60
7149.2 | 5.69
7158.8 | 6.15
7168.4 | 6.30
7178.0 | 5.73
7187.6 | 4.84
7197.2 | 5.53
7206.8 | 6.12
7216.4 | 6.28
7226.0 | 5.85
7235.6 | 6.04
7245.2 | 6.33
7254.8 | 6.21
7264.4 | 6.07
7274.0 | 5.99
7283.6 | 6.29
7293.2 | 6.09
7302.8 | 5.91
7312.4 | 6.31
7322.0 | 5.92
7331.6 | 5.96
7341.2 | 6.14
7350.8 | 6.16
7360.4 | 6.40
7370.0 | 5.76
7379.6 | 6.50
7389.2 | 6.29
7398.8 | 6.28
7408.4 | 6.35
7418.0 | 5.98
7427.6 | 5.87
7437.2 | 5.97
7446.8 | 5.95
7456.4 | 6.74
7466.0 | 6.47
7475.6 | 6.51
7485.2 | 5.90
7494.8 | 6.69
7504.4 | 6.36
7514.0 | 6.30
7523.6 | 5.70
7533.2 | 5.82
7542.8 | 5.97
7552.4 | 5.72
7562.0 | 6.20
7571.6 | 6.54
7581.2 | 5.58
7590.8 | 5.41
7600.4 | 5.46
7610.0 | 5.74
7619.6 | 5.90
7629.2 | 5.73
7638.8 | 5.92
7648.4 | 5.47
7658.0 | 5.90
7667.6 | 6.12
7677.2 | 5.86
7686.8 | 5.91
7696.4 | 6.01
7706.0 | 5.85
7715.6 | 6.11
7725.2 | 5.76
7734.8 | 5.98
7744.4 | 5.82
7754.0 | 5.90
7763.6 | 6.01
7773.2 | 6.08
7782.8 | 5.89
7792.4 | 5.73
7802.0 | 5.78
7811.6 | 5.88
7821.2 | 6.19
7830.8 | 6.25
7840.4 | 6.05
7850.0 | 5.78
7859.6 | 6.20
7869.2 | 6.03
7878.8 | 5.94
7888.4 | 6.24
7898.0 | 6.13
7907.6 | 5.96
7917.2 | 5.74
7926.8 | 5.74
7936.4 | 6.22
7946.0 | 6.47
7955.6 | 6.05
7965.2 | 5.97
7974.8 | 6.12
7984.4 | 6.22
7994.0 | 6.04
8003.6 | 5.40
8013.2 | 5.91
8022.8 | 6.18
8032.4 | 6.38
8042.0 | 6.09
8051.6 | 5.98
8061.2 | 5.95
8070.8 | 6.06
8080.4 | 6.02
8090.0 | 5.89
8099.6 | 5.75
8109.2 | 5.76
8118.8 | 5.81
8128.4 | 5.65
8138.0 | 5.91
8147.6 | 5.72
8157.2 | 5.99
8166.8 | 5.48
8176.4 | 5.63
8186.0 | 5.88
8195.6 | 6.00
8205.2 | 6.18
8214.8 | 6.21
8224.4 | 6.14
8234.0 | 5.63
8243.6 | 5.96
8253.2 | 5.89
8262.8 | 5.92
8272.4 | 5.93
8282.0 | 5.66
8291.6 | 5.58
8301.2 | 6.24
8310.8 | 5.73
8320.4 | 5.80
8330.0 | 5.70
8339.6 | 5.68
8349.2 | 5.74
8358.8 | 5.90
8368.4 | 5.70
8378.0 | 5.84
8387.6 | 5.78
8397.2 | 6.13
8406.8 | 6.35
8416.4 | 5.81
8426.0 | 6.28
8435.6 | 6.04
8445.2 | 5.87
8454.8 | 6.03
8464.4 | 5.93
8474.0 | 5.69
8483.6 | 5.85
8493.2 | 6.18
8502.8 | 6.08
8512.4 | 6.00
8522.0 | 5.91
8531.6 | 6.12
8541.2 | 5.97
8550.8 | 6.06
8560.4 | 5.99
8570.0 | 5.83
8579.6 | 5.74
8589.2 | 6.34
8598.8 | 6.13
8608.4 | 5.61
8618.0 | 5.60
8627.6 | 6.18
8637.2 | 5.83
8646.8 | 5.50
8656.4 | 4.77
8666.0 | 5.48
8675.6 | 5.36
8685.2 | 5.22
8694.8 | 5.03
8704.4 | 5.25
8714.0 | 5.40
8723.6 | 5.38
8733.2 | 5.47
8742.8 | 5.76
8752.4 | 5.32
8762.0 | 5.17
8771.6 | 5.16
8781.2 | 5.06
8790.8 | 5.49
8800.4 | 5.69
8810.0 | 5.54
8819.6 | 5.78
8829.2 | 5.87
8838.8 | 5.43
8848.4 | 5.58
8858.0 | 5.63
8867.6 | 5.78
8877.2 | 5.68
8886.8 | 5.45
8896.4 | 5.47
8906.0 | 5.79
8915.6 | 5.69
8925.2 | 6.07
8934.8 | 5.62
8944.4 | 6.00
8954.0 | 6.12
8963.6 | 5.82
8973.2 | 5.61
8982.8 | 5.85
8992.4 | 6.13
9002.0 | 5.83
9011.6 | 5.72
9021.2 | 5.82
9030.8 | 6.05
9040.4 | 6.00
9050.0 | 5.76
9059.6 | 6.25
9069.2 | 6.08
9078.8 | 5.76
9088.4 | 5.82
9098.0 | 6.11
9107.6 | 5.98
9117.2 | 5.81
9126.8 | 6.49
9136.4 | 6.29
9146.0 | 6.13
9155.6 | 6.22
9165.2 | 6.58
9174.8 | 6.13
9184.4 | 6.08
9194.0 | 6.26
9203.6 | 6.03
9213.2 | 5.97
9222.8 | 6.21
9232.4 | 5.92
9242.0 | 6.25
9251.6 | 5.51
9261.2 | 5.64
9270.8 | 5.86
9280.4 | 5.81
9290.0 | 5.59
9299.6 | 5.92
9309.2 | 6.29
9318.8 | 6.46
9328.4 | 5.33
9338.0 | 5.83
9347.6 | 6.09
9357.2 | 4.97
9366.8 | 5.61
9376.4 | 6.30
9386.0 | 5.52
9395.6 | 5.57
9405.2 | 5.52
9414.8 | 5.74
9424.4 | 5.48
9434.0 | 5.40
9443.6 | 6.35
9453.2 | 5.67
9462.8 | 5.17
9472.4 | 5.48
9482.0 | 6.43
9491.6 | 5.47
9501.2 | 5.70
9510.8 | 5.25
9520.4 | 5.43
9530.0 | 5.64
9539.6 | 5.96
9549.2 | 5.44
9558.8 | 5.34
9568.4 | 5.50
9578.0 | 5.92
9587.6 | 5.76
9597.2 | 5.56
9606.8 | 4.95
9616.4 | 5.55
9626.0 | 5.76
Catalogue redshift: 0.220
